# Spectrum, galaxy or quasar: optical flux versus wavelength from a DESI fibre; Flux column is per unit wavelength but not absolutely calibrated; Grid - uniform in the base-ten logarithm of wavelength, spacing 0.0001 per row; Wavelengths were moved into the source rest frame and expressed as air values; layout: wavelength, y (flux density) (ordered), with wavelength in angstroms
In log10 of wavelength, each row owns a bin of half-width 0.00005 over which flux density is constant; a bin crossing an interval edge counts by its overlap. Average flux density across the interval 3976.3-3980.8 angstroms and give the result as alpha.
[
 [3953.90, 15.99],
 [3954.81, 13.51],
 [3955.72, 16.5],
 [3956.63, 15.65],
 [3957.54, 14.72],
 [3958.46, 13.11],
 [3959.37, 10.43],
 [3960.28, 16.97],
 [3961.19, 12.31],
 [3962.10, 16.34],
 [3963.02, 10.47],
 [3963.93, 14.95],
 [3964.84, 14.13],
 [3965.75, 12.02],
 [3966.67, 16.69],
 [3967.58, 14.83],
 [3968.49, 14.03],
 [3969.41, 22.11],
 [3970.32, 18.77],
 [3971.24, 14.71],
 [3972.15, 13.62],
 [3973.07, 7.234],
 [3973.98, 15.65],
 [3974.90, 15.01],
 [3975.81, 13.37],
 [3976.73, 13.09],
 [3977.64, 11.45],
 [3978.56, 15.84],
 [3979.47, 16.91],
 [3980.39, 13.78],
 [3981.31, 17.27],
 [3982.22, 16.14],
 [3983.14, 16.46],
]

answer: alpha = 14.2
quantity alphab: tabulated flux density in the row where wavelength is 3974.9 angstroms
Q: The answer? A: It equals 15.01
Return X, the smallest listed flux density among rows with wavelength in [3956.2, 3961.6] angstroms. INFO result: 10.43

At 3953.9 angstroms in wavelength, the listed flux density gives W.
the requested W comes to 15.99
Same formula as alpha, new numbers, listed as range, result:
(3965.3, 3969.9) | 16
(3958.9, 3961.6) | 13.3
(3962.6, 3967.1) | 13.7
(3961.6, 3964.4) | 13.9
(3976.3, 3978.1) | 12.3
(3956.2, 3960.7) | 14.1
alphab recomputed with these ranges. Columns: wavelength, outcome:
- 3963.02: 10.47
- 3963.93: 14.95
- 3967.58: 14.83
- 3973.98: 15.65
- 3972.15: 13.62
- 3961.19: 12.31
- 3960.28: 16.97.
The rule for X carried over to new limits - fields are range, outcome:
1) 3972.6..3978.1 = 7.234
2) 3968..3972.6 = 13.62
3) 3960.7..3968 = 10.47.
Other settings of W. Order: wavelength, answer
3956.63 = 15.65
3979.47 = 16.91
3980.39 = 13.78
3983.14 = 16.46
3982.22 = 16.14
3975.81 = 13.37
